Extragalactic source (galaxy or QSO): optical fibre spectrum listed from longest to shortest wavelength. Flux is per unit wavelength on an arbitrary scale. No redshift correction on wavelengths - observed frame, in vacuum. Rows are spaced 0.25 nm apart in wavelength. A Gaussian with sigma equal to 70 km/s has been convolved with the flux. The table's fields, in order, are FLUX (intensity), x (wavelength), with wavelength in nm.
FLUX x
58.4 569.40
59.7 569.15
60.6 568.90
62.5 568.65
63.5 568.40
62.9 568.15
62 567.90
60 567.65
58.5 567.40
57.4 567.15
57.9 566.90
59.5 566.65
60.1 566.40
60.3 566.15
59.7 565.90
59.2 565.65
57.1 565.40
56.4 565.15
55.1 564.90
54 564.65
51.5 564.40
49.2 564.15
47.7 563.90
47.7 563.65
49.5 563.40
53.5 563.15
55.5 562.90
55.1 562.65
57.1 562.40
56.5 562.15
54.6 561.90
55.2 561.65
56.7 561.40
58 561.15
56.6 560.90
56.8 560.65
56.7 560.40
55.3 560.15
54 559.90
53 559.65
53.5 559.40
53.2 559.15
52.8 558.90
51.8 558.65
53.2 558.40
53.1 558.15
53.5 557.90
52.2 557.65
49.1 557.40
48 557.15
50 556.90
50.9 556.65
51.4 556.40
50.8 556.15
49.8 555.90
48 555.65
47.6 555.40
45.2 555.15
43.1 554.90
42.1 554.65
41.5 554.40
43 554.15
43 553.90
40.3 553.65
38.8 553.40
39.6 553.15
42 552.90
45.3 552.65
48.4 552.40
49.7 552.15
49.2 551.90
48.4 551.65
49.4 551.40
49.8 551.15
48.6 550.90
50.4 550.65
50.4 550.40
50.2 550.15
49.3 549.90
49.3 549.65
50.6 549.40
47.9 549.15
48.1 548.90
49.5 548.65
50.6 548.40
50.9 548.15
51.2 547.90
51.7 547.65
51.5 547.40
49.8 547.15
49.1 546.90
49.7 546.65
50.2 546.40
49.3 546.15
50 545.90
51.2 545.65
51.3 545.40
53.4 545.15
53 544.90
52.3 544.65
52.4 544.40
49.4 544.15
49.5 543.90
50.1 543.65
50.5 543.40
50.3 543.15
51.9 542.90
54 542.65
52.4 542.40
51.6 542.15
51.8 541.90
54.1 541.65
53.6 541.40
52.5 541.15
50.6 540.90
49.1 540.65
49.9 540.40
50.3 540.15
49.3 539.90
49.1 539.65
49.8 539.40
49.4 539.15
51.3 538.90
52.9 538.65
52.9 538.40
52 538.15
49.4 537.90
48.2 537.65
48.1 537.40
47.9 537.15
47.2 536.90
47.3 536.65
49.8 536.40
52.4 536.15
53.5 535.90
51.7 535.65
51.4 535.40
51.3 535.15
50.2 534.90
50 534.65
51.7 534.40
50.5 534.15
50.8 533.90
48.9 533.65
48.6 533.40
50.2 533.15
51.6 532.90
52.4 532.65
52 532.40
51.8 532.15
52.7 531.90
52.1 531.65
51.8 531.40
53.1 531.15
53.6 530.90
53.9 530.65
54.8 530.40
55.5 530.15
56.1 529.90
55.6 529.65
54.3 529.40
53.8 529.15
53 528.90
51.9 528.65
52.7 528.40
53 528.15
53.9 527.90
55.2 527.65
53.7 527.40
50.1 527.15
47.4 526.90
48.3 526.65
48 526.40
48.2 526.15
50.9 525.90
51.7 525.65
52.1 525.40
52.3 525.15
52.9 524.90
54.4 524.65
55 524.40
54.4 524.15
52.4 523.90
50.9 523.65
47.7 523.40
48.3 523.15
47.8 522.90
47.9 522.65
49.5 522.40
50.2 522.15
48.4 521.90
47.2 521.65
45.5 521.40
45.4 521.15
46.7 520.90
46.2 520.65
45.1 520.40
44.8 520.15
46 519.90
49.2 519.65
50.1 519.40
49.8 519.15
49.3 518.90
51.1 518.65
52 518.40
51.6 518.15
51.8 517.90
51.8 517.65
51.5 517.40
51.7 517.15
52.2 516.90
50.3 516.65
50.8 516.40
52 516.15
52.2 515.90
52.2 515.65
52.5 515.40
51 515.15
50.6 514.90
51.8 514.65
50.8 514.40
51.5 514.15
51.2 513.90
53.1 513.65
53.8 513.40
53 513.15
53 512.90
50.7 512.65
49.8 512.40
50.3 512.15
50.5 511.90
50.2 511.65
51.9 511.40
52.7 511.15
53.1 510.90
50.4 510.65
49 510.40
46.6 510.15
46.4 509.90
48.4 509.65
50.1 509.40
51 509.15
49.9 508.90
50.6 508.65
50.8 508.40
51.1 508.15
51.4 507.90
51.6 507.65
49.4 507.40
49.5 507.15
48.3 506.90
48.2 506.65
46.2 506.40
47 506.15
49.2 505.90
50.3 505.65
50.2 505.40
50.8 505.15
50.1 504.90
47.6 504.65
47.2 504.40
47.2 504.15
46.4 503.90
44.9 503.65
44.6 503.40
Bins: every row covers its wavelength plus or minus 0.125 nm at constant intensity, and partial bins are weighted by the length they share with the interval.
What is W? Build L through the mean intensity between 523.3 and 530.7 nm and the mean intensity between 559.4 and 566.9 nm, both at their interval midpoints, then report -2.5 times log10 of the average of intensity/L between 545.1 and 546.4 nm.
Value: 0.06 mag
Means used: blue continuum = 52.5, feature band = 50.8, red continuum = 55.2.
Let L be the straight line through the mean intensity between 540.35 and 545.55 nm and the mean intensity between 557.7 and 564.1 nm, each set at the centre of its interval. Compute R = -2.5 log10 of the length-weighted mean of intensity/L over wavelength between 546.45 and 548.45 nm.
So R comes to 0.04 mag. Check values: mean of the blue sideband 51.6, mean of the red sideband 53.9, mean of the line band 50.5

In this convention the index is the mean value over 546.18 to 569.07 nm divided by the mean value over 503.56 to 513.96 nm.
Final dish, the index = 1.0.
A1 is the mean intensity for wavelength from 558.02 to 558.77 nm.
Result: 52.7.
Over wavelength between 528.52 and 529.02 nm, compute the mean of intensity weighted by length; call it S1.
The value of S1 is 52.4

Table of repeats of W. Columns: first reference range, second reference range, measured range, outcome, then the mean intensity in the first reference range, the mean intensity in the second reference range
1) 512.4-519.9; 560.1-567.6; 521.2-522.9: 0.09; 51.3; 55.7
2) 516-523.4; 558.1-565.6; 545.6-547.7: 0.04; 49.1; 54.1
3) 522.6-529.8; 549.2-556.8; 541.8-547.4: -0.06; 51.7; 46.9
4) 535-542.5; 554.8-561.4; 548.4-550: 0.05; 50.7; 52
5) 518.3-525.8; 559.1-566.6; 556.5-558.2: 0.07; 49.5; 55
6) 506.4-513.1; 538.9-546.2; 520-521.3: 0.11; 50.1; 51.1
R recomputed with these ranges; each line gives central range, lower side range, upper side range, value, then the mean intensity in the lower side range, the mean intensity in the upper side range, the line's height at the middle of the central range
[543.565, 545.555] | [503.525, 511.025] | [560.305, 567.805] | 0.04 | 49.1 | 55.8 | 53.5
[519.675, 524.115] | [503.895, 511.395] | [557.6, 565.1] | 0.06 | 49.4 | 53.8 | 50.6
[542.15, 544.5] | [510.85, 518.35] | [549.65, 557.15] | -0.07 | 51.6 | 46.8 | 48.1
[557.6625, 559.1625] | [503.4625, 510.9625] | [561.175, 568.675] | 0.06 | 49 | 56.5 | 55.6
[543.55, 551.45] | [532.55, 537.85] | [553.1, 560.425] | -0.02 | 50.2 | 48.8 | 49.4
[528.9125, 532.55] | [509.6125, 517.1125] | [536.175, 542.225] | -0.06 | 51.1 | 50.4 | 50.6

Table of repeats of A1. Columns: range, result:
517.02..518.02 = 51.7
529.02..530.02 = 54.9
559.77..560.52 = 55.3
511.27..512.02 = 50.9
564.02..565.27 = 53.2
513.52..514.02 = 52.2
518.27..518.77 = 51.6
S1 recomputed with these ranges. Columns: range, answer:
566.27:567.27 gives 58.7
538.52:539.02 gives 52.1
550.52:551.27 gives 49.6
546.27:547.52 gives 50.1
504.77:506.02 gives 50.1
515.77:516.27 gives 52.1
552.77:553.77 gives 40.2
